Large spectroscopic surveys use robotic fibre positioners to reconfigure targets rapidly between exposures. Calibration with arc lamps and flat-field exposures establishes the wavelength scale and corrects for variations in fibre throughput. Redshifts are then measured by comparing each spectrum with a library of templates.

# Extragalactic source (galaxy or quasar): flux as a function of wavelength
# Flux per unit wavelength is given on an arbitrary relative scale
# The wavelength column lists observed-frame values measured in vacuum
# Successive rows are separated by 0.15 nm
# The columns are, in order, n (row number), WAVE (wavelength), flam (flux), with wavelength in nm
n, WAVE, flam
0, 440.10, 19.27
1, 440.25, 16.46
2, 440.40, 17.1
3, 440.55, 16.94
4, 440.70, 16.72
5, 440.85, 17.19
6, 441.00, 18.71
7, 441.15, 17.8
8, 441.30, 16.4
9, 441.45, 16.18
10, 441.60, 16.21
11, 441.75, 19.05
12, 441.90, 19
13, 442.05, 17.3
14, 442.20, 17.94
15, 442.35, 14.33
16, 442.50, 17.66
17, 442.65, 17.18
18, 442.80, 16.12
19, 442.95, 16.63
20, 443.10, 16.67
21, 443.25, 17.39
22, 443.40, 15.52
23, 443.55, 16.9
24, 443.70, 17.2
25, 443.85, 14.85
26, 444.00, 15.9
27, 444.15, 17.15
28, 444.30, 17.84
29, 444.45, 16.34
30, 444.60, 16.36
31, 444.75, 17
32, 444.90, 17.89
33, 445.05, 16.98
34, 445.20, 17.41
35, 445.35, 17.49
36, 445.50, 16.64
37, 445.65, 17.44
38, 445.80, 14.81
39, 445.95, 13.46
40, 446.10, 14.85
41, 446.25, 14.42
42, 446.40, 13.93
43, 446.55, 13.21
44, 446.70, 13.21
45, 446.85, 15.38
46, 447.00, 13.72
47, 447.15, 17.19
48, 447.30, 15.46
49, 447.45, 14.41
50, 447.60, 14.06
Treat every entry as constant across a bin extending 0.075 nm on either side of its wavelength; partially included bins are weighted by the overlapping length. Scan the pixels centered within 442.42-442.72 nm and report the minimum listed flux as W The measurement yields 17.18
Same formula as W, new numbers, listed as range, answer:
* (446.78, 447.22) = 13.72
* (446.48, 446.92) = 13.21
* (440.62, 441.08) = 16.72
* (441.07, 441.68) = 16.18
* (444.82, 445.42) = 16.98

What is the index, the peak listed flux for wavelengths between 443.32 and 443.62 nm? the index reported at 16.9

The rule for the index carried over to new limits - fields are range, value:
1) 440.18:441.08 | 18.71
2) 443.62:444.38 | 17.84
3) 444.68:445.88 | 17.89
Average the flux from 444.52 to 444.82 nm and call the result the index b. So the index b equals 16.7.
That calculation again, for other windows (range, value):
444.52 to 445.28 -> 17.1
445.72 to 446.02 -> 14.2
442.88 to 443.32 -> 16.9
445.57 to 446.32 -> 15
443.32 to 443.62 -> 16.2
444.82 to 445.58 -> 17.3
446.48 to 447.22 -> 14.5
